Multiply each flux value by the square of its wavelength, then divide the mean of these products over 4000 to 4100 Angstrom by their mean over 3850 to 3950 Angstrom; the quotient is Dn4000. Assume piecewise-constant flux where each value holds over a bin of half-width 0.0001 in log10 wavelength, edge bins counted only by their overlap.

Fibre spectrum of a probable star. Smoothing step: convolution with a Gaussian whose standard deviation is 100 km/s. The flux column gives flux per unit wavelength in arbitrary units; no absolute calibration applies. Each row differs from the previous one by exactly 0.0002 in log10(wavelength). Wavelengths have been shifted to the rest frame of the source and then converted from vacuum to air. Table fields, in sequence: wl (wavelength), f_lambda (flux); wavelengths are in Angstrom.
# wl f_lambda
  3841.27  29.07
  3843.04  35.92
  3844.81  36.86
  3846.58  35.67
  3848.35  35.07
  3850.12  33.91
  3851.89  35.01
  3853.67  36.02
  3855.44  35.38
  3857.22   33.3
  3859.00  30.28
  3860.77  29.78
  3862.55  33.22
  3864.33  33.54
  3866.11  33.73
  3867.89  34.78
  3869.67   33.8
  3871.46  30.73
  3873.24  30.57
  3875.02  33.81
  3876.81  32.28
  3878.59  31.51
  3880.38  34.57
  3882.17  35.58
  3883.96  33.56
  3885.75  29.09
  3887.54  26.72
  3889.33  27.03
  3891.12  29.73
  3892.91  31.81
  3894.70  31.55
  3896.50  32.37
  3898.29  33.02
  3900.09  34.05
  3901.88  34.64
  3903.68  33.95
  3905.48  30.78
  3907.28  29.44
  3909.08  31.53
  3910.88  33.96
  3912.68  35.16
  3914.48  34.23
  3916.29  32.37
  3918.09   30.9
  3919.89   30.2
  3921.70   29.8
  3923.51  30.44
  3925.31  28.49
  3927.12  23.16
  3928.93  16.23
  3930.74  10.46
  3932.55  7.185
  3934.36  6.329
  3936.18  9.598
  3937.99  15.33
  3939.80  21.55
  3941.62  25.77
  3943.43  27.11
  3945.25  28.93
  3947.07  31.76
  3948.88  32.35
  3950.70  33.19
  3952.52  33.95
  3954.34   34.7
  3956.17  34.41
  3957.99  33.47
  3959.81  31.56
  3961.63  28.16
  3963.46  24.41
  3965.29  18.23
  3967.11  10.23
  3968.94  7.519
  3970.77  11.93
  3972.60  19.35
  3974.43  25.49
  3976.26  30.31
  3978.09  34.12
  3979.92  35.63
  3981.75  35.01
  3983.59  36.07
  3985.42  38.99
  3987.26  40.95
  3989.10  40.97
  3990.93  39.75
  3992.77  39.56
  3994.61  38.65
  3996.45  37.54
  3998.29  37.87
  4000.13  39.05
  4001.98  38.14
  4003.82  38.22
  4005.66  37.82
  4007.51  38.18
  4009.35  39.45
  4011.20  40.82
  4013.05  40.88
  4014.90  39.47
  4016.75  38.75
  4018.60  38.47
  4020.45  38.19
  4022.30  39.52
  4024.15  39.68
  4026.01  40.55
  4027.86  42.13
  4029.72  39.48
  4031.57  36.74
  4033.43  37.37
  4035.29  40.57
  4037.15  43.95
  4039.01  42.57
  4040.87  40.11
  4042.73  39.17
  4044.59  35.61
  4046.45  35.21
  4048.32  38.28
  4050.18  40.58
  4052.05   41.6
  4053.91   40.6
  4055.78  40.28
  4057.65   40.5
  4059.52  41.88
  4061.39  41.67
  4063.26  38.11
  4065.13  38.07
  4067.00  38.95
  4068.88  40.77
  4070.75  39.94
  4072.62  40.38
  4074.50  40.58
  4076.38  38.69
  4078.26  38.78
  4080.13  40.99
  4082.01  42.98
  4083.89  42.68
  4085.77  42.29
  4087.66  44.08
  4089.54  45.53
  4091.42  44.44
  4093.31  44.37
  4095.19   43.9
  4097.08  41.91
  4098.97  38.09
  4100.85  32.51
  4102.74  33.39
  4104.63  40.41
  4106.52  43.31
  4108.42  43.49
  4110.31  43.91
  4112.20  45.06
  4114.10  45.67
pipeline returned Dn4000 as 1.5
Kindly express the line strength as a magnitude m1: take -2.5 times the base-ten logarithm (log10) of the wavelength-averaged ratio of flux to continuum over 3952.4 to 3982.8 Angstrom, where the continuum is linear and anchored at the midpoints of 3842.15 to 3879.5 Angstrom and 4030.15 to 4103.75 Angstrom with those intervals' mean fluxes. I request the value 0.37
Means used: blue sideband 33.6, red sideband 40.2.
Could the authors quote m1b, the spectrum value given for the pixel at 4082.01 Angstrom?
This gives 42.98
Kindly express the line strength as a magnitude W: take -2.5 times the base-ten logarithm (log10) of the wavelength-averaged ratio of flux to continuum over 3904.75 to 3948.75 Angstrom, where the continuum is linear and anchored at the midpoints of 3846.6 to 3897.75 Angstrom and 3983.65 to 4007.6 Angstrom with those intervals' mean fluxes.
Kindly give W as 0.366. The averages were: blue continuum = 32.5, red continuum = 38.8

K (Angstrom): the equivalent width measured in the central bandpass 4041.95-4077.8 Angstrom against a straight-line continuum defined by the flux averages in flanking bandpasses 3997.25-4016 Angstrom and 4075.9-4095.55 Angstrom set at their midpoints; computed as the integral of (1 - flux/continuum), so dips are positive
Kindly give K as 1.7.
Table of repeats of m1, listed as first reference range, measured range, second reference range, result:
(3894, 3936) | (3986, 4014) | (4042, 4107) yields -0.14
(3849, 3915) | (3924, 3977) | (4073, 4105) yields 0.47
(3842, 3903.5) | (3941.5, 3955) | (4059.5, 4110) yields 0.15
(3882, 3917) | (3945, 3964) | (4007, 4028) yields 0.12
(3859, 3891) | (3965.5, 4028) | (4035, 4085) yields 0.08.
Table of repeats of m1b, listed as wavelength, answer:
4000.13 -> 39.05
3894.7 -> 31.55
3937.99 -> 15.33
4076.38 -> 38.69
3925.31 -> 28.49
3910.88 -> 33.96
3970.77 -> 11.93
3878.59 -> 31.51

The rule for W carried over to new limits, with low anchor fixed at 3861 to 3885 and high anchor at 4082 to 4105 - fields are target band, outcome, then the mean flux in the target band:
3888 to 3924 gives 0.082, 31.8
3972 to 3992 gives 0.079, 34.5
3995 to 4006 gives -0.011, 38.2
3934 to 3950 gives 0.488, 22.8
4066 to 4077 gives 0.014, 39.9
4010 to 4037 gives -0.026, 39.6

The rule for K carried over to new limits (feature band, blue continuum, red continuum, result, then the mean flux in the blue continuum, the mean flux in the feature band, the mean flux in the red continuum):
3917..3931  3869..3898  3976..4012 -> 3.4 Angstrom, 31.6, 25.7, 38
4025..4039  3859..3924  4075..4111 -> -0.6 Angstrom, 32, 40.3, 41.3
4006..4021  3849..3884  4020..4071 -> -0.3 Angstrom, 33.3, 39.2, 39.7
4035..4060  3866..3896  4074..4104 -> -0.6 Angstrom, 31.8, 40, 41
